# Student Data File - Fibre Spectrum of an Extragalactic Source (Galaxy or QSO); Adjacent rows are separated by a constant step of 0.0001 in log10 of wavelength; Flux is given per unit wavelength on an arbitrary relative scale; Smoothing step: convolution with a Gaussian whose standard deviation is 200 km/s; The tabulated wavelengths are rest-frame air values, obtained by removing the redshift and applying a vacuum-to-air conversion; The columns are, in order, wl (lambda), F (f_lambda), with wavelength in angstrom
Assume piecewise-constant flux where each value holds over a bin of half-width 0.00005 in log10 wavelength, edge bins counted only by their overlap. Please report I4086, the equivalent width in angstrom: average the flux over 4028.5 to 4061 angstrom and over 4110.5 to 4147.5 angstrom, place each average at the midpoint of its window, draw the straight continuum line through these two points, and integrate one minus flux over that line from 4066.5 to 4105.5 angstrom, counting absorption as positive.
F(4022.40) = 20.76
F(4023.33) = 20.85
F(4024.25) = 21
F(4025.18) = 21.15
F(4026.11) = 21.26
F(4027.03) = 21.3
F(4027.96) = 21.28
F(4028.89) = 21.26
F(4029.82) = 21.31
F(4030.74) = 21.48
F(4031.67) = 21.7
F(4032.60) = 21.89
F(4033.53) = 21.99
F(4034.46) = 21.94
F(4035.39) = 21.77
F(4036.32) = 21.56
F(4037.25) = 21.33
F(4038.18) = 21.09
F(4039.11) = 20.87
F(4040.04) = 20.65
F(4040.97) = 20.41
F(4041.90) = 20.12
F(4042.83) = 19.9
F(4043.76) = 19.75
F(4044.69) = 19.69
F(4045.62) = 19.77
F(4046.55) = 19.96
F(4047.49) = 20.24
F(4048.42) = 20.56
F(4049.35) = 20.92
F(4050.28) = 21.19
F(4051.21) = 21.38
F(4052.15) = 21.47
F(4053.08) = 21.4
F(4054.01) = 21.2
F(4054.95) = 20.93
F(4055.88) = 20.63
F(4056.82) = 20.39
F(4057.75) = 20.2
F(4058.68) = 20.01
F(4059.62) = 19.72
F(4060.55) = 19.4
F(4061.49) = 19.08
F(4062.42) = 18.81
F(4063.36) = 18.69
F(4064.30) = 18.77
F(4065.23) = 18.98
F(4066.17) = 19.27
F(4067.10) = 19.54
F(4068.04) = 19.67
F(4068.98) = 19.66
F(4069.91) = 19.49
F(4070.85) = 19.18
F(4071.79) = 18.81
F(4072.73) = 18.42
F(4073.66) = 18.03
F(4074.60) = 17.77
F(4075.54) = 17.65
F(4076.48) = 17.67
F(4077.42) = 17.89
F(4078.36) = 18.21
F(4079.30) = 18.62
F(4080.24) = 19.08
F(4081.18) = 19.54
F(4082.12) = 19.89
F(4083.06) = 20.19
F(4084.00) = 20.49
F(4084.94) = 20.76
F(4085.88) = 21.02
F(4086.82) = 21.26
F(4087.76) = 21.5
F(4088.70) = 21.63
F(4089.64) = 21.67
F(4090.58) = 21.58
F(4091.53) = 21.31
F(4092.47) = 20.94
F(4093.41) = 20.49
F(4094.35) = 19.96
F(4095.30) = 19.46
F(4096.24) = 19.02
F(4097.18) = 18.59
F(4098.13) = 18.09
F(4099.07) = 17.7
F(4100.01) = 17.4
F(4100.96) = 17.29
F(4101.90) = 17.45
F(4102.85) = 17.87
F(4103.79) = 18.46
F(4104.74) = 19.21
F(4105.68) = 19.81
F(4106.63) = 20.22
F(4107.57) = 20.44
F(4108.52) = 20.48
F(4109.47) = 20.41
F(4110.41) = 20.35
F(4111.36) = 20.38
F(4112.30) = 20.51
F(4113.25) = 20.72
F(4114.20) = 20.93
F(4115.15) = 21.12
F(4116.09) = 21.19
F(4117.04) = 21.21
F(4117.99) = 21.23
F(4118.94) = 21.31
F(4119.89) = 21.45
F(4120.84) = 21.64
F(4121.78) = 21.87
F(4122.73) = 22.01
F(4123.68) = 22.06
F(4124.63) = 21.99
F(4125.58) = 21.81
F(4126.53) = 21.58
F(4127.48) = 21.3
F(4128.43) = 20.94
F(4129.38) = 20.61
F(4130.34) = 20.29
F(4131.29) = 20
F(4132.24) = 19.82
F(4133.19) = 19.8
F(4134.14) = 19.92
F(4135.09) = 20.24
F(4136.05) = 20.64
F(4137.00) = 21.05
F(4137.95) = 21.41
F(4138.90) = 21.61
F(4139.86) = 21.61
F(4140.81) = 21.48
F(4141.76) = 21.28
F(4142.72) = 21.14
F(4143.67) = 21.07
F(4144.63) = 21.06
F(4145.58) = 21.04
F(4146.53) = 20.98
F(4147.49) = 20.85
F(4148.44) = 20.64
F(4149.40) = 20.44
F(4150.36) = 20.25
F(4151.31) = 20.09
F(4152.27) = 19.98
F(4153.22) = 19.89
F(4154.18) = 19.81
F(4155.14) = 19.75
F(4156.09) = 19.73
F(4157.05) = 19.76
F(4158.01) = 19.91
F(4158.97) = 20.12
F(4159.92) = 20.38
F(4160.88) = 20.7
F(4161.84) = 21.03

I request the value 2.97 angstrom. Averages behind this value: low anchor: 20.8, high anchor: 21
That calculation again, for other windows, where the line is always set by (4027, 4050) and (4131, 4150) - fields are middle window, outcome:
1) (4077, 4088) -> 0.54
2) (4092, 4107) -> 1.43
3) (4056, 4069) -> 0.88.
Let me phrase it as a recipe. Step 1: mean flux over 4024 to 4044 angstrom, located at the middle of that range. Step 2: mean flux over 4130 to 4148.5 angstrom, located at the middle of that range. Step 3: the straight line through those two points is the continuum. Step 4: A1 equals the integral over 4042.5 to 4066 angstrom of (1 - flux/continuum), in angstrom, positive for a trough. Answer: 1.1 angstrom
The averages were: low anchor 21.1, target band 20.1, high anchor 20.8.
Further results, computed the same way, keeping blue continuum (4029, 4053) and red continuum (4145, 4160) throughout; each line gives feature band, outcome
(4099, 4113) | 0.9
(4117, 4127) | -0.6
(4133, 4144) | -0.3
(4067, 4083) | 1.5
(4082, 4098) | 0.1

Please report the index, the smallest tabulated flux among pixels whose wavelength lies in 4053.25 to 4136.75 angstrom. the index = 17.29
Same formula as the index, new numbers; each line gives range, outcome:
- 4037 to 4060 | 19.69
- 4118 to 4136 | 19.8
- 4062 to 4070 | 18.69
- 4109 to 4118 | 20.35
